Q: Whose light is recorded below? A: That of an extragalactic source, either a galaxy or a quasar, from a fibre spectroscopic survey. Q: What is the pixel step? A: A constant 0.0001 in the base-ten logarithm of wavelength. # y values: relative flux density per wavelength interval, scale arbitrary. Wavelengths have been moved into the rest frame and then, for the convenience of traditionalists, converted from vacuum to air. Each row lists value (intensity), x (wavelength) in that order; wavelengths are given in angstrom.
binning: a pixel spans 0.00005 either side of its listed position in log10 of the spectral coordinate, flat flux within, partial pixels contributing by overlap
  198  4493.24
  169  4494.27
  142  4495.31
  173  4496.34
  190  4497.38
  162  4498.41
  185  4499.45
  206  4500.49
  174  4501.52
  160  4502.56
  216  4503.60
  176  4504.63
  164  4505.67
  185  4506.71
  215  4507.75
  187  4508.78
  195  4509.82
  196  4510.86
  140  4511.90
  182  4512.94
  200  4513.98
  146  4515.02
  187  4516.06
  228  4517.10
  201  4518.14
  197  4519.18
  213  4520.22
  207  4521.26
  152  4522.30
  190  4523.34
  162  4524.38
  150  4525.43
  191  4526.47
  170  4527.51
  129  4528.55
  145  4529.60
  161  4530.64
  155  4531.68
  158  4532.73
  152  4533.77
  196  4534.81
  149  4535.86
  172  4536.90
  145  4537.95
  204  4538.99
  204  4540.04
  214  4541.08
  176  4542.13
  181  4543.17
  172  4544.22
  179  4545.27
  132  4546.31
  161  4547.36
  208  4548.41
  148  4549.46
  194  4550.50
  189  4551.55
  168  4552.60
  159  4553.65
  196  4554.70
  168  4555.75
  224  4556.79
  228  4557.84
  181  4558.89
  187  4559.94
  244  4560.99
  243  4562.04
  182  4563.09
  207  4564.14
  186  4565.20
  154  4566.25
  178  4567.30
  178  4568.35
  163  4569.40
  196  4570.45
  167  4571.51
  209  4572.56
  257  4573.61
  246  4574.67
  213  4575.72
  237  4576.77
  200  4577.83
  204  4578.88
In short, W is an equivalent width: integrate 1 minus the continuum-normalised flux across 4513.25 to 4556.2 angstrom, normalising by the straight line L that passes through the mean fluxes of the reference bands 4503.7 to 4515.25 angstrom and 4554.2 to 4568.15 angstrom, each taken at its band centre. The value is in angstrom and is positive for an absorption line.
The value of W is 3.2 angstrom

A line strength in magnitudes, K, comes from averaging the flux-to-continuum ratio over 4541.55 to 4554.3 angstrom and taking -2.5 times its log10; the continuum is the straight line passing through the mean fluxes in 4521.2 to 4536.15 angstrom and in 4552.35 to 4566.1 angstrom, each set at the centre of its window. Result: 0.07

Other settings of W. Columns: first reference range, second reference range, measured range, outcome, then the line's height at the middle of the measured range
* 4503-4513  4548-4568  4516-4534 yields 1.2 angstrom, 188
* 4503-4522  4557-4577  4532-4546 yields 1.4 angstrom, 196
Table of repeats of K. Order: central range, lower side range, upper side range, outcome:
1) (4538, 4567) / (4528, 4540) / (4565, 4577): -0.045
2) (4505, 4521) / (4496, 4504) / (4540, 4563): -0.029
